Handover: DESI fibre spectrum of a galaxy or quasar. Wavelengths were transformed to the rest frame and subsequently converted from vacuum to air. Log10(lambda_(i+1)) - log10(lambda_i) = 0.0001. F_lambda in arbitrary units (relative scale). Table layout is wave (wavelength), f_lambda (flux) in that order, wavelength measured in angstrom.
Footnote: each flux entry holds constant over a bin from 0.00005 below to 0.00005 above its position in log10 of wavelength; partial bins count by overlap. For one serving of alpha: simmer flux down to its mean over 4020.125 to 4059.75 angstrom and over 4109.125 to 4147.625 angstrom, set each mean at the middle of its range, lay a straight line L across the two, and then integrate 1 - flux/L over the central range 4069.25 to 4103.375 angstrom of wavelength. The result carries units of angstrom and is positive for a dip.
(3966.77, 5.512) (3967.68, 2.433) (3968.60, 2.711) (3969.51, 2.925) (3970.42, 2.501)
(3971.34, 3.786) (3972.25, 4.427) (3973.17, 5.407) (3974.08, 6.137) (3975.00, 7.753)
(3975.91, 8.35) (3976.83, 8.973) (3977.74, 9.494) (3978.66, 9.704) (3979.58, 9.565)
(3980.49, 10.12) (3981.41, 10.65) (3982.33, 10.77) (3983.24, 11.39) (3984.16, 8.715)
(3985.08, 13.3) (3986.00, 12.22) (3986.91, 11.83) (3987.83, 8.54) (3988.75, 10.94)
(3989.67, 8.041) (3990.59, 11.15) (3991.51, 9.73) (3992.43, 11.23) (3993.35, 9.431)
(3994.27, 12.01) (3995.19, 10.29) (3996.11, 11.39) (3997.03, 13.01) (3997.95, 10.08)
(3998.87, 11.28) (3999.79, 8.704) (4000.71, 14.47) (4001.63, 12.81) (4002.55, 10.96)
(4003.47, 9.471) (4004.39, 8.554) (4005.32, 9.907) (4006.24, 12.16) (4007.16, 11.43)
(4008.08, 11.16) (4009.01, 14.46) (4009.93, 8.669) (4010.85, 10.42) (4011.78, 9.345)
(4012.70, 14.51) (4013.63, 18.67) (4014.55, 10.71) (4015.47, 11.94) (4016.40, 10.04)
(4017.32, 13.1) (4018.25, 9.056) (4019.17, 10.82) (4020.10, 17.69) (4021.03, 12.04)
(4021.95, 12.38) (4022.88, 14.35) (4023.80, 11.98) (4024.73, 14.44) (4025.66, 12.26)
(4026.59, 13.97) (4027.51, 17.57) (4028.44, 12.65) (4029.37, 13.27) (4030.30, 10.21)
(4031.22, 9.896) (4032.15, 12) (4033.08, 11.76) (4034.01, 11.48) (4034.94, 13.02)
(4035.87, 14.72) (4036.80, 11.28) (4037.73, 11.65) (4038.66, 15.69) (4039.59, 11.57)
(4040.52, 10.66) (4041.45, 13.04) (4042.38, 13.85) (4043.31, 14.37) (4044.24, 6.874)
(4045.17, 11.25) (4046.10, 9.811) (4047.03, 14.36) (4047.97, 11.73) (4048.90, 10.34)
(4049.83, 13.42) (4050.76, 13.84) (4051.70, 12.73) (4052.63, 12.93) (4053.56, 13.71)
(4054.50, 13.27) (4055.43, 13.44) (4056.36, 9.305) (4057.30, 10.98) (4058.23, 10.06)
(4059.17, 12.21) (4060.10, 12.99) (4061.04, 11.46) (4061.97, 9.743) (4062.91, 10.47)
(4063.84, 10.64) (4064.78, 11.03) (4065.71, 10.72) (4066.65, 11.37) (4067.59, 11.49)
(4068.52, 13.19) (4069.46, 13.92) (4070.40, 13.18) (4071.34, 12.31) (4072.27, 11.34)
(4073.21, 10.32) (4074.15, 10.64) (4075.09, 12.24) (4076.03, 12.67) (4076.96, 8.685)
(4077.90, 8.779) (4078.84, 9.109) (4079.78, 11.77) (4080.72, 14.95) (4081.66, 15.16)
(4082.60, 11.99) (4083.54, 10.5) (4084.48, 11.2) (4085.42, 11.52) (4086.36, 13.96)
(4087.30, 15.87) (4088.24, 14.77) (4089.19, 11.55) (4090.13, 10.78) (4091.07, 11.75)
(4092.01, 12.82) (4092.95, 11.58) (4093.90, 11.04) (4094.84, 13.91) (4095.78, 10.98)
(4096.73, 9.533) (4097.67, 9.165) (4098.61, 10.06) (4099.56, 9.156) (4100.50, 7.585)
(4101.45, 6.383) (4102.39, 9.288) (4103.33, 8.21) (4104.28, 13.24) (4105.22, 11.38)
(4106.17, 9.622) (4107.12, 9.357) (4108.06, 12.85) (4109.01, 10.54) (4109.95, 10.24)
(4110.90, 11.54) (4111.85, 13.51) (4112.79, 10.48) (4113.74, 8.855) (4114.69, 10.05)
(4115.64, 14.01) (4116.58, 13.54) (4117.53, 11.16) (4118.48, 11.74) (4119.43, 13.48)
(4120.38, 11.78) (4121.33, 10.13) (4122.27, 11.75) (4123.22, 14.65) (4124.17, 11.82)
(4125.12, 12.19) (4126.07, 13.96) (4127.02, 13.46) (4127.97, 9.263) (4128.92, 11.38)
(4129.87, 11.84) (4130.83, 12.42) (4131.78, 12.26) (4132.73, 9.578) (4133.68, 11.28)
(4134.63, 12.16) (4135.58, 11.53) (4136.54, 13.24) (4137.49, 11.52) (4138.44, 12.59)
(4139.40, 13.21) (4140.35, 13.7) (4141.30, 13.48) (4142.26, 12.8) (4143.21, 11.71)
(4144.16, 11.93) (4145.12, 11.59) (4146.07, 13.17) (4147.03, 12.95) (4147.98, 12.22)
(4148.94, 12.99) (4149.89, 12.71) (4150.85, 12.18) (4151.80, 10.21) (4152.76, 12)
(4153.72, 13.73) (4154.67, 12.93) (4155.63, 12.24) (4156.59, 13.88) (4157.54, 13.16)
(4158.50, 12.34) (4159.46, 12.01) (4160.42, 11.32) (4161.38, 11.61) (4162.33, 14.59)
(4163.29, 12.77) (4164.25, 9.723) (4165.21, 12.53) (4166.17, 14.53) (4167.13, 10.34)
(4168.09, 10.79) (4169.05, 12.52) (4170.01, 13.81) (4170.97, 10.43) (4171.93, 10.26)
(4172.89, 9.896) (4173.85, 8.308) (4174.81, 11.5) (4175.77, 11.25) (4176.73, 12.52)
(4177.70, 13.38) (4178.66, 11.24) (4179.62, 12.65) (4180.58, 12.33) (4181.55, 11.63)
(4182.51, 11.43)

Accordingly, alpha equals 2.5 angstrom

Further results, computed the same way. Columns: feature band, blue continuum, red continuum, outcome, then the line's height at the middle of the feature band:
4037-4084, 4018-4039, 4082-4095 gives 2.77 angstrom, 12.6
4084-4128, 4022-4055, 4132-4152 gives 3.37 angstrom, 12.4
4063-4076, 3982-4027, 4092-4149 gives -0.21 angstrom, 11.5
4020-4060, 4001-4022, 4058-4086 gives -2.76 angstrom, 11.7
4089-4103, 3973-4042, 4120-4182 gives 1.77 angstrom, 11.8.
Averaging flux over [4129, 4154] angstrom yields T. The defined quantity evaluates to 12.2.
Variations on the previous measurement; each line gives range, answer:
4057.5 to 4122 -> 11.3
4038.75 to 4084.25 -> 11.8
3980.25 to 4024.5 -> 11.4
